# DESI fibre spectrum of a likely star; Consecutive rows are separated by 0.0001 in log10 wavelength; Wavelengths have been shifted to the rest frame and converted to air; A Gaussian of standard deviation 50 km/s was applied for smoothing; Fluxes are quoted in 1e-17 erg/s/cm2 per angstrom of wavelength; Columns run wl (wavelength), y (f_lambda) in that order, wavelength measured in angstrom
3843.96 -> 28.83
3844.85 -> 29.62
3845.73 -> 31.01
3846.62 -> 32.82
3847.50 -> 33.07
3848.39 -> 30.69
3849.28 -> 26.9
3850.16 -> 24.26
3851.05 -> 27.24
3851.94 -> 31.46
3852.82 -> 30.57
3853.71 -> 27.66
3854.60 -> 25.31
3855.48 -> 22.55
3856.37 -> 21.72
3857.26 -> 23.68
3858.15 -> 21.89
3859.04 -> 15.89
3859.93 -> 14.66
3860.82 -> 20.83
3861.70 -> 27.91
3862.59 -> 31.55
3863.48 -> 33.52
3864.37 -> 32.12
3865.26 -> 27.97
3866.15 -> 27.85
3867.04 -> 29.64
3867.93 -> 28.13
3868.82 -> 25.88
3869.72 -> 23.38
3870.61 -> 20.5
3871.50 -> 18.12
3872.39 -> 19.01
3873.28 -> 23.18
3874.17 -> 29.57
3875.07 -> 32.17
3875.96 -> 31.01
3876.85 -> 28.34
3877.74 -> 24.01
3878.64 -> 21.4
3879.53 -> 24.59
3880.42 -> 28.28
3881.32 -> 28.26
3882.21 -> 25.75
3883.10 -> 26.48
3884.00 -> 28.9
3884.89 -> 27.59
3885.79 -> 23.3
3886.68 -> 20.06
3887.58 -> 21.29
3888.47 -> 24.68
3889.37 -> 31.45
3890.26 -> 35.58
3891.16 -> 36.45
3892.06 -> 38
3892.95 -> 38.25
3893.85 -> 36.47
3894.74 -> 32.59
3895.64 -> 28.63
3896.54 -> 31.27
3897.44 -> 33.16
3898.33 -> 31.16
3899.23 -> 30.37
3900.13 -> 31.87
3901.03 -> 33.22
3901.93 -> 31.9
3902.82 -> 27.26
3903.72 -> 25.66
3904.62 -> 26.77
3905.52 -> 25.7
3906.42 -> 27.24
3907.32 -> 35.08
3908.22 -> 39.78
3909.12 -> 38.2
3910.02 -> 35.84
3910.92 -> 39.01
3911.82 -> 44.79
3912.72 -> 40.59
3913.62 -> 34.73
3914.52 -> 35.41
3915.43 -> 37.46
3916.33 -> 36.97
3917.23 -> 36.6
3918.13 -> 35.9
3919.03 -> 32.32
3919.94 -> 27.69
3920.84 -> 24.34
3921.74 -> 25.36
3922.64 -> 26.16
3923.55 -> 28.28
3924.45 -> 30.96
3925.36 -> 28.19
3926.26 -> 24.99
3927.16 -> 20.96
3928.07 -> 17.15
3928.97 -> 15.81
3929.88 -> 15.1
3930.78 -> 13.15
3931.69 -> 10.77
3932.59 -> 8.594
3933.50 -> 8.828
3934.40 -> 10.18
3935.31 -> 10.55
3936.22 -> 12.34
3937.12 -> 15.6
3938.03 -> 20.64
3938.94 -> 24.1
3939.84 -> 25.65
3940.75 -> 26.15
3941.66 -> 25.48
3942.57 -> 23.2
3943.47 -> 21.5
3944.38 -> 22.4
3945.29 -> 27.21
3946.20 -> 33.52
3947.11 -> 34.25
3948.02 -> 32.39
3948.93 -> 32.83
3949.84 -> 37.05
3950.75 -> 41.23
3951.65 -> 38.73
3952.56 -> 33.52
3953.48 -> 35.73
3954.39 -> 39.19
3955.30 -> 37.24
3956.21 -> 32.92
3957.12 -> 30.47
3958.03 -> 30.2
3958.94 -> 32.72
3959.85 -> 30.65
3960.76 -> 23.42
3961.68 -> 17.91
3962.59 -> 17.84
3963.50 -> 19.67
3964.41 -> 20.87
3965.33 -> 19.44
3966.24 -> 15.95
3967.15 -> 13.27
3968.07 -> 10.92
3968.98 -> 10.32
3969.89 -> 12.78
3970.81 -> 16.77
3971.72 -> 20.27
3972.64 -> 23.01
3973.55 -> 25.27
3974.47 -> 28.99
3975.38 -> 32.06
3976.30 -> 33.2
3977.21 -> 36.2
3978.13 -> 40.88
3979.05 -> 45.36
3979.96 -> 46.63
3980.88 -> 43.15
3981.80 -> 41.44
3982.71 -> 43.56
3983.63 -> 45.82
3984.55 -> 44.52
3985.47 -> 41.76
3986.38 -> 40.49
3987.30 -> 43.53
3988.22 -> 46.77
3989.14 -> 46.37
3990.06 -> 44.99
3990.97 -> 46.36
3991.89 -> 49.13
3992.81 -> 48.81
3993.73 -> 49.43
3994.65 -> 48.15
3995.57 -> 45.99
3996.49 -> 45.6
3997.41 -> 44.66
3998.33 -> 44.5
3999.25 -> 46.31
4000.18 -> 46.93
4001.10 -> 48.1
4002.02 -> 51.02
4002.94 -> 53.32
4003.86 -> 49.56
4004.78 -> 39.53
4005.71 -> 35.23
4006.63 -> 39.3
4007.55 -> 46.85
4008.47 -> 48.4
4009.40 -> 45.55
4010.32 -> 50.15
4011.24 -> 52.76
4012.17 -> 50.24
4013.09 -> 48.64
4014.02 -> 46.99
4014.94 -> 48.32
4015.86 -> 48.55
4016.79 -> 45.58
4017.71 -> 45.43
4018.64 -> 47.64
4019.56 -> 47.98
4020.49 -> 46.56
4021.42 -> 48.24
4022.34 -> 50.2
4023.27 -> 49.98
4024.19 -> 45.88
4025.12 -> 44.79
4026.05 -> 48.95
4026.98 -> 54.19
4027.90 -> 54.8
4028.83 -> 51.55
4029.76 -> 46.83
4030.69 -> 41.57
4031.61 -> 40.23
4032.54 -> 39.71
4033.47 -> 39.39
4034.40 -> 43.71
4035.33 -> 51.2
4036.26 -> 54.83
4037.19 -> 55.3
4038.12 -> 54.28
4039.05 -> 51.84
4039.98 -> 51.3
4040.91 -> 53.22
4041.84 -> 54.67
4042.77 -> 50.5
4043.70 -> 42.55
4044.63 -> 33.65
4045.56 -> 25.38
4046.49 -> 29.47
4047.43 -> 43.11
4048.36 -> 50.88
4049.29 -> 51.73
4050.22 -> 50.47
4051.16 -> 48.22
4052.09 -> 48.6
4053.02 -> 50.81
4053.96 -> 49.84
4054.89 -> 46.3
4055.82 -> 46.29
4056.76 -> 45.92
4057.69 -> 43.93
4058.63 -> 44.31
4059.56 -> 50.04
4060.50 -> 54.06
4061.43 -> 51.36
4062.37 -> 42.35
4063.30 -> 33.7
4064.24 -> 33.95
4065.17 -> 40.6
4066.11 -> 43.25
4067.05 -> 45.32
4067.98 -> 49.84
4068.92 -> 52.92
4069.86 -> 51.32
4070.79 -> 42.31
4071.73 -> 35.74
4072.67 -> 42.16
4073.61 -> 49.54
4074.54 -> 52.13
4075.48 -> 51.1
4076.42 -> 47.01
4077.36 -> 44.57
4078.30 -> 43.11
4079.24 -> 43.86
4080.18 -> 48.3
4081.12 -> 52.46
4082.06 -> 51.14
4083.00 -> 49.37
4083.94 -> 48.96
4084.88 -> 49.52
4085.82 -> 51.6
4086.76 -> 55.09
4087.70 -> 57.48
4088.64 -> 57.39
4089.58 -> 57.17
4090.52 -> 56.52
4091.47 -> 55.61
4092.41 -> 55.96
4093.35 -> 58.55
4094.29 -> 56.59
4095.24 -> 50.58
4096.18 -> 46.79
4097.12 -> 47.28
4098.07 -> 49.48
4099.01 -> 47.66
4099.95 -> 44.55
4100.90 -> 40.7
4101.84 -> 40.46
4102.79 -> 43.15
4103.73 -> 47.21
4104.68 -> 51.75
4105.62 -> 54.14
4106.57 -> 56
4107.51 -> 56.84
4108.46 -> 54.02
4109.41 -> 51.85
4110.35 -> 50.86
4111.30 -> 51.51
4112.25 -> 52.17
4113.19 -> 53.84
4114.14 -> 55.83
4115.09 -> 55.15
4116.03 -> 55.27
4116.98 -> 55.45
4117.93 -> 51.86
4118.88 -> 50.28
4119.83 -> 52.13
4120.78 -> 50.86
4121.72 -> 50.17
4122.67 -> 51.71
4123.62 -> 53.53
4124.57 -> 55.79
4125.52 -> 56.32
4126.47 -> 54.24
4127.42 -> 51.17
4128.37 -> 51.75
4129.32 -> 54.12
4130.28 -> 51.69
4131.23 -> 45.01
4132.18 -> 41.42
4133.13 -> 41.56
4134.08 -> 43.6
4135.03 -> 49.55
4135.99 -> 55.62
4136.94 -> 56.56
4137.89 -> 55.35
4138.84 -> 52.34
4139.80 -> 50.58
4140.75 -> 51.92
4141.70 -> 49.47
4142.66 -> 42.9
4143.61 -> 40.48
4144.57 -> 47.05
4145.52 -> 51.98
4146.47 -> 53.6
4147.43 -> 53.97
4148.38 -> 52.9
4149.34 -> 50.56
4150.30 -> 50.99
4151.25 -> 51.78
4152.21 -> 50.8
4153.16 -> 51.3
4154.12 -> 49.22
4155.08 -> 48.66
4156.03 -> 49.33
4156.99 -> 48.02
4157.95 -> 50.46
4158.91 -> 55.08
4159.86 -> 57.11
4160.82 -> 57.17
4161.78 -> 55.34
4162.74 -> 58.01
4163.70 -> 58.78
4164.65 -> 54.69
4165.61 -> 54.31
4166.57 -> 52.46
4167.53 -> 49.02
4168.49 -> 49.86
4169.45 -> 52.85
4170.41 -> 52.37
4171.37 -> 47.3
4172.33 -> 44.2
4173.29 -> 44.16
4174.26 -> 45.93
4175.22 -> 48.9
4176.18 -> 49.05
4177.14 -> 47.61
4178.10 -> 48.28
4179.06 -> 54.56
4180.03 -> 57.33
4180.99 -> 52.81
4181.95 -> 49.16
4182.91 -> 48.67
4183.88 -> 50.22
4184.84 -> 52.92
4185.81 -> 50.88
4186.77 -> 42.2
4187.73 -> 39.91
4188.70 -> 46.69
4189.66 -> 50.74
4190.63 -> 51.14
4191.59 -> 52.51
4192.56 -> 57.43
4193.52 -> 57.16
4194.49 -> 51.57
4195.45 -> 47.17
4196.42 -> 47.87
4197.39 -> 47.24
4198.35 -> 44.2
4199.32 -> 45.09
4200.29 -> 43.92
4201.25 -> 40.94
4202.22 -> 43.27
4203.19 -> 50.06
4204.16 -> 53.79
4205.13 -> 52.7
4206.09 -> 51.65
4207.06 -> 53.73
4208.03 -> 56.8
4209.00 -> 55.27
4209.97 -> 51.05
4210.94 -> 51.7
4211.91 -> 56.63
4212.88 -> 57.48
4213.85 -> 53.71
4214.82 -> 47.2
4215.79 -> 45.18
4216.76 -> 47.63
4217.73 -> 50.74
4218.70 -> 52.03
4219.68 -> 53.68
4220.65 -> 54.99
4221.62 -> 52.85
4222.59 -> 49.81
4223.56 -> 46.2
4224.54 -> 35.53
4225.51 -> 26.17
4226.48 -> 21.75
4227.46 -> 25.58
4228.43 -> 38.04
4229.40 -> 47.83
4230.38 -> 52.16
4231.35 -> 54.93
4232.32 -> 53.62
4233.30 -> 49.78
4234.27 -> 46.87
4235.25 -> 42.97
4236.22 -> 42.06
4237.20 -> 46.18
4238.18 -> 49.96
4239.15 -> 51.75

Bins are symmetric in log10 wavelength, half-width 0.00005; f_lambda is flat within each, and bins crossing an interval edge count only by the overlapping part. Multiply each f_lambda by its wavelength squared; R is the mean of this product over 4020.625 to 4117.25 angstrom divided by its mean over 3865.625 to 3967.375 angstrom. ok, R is 1.9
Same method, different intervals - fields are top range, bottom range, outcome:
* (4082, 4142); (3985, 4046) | 1.15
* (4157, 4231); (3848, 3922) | 1.97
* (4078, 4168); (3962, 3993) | 1.69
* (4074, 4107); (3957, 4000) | 1.55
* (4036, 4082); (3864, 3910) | 1.76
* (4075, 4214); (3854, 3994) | 1.96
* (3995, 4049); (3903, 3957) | 1.75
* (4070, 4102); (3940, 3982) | 1.85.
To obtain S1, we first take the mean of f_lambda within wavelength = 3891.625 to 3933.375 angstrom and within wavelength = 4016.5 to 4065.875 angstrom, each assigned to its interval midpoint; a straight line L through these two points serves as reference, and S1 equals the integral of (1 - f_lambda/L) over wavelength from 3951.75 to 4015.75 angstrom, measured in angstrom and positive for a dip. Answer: 2.94 angstrom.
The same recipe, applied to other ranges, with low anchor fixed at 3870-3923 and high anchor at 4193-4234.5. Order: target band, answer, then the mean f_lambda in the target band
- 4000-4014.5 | -4.2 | 47.1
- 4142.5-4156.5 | -1.7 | 49.9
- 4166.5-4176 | -0.6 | 48.5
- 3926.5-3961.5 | 8.6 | 25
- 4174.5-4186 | -1.1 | 50.8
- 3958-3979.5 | 6.5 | 24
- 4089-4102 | -3.0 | 50.9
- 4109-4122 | -3.1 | 52.7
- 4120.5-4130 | -2.2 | 53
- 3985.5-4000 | -4.2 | 46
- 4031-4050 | -3.7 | 45.9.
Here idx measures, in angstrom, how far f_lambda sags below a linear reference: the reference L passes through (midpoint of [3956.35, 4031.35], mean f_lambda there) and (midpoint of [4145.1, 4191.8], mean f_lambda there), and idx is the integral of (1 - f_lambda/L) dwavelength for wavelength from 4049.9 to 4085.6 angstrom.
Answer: -1.8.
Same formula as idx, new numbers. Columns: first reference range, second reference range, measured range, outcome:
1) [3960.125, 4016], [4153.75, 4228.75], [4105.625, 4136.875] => -4.5 angstrom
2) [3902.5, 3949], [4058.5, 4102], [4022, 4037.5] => -2.4 angstrom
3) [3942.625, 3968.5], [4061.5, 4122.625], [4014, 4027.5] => -3.4 angstrom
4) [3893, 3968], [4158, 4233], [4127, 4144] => -1.8 angstrom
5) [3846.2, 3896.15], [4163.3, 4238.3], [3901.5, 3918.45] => -2.7 angstrom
